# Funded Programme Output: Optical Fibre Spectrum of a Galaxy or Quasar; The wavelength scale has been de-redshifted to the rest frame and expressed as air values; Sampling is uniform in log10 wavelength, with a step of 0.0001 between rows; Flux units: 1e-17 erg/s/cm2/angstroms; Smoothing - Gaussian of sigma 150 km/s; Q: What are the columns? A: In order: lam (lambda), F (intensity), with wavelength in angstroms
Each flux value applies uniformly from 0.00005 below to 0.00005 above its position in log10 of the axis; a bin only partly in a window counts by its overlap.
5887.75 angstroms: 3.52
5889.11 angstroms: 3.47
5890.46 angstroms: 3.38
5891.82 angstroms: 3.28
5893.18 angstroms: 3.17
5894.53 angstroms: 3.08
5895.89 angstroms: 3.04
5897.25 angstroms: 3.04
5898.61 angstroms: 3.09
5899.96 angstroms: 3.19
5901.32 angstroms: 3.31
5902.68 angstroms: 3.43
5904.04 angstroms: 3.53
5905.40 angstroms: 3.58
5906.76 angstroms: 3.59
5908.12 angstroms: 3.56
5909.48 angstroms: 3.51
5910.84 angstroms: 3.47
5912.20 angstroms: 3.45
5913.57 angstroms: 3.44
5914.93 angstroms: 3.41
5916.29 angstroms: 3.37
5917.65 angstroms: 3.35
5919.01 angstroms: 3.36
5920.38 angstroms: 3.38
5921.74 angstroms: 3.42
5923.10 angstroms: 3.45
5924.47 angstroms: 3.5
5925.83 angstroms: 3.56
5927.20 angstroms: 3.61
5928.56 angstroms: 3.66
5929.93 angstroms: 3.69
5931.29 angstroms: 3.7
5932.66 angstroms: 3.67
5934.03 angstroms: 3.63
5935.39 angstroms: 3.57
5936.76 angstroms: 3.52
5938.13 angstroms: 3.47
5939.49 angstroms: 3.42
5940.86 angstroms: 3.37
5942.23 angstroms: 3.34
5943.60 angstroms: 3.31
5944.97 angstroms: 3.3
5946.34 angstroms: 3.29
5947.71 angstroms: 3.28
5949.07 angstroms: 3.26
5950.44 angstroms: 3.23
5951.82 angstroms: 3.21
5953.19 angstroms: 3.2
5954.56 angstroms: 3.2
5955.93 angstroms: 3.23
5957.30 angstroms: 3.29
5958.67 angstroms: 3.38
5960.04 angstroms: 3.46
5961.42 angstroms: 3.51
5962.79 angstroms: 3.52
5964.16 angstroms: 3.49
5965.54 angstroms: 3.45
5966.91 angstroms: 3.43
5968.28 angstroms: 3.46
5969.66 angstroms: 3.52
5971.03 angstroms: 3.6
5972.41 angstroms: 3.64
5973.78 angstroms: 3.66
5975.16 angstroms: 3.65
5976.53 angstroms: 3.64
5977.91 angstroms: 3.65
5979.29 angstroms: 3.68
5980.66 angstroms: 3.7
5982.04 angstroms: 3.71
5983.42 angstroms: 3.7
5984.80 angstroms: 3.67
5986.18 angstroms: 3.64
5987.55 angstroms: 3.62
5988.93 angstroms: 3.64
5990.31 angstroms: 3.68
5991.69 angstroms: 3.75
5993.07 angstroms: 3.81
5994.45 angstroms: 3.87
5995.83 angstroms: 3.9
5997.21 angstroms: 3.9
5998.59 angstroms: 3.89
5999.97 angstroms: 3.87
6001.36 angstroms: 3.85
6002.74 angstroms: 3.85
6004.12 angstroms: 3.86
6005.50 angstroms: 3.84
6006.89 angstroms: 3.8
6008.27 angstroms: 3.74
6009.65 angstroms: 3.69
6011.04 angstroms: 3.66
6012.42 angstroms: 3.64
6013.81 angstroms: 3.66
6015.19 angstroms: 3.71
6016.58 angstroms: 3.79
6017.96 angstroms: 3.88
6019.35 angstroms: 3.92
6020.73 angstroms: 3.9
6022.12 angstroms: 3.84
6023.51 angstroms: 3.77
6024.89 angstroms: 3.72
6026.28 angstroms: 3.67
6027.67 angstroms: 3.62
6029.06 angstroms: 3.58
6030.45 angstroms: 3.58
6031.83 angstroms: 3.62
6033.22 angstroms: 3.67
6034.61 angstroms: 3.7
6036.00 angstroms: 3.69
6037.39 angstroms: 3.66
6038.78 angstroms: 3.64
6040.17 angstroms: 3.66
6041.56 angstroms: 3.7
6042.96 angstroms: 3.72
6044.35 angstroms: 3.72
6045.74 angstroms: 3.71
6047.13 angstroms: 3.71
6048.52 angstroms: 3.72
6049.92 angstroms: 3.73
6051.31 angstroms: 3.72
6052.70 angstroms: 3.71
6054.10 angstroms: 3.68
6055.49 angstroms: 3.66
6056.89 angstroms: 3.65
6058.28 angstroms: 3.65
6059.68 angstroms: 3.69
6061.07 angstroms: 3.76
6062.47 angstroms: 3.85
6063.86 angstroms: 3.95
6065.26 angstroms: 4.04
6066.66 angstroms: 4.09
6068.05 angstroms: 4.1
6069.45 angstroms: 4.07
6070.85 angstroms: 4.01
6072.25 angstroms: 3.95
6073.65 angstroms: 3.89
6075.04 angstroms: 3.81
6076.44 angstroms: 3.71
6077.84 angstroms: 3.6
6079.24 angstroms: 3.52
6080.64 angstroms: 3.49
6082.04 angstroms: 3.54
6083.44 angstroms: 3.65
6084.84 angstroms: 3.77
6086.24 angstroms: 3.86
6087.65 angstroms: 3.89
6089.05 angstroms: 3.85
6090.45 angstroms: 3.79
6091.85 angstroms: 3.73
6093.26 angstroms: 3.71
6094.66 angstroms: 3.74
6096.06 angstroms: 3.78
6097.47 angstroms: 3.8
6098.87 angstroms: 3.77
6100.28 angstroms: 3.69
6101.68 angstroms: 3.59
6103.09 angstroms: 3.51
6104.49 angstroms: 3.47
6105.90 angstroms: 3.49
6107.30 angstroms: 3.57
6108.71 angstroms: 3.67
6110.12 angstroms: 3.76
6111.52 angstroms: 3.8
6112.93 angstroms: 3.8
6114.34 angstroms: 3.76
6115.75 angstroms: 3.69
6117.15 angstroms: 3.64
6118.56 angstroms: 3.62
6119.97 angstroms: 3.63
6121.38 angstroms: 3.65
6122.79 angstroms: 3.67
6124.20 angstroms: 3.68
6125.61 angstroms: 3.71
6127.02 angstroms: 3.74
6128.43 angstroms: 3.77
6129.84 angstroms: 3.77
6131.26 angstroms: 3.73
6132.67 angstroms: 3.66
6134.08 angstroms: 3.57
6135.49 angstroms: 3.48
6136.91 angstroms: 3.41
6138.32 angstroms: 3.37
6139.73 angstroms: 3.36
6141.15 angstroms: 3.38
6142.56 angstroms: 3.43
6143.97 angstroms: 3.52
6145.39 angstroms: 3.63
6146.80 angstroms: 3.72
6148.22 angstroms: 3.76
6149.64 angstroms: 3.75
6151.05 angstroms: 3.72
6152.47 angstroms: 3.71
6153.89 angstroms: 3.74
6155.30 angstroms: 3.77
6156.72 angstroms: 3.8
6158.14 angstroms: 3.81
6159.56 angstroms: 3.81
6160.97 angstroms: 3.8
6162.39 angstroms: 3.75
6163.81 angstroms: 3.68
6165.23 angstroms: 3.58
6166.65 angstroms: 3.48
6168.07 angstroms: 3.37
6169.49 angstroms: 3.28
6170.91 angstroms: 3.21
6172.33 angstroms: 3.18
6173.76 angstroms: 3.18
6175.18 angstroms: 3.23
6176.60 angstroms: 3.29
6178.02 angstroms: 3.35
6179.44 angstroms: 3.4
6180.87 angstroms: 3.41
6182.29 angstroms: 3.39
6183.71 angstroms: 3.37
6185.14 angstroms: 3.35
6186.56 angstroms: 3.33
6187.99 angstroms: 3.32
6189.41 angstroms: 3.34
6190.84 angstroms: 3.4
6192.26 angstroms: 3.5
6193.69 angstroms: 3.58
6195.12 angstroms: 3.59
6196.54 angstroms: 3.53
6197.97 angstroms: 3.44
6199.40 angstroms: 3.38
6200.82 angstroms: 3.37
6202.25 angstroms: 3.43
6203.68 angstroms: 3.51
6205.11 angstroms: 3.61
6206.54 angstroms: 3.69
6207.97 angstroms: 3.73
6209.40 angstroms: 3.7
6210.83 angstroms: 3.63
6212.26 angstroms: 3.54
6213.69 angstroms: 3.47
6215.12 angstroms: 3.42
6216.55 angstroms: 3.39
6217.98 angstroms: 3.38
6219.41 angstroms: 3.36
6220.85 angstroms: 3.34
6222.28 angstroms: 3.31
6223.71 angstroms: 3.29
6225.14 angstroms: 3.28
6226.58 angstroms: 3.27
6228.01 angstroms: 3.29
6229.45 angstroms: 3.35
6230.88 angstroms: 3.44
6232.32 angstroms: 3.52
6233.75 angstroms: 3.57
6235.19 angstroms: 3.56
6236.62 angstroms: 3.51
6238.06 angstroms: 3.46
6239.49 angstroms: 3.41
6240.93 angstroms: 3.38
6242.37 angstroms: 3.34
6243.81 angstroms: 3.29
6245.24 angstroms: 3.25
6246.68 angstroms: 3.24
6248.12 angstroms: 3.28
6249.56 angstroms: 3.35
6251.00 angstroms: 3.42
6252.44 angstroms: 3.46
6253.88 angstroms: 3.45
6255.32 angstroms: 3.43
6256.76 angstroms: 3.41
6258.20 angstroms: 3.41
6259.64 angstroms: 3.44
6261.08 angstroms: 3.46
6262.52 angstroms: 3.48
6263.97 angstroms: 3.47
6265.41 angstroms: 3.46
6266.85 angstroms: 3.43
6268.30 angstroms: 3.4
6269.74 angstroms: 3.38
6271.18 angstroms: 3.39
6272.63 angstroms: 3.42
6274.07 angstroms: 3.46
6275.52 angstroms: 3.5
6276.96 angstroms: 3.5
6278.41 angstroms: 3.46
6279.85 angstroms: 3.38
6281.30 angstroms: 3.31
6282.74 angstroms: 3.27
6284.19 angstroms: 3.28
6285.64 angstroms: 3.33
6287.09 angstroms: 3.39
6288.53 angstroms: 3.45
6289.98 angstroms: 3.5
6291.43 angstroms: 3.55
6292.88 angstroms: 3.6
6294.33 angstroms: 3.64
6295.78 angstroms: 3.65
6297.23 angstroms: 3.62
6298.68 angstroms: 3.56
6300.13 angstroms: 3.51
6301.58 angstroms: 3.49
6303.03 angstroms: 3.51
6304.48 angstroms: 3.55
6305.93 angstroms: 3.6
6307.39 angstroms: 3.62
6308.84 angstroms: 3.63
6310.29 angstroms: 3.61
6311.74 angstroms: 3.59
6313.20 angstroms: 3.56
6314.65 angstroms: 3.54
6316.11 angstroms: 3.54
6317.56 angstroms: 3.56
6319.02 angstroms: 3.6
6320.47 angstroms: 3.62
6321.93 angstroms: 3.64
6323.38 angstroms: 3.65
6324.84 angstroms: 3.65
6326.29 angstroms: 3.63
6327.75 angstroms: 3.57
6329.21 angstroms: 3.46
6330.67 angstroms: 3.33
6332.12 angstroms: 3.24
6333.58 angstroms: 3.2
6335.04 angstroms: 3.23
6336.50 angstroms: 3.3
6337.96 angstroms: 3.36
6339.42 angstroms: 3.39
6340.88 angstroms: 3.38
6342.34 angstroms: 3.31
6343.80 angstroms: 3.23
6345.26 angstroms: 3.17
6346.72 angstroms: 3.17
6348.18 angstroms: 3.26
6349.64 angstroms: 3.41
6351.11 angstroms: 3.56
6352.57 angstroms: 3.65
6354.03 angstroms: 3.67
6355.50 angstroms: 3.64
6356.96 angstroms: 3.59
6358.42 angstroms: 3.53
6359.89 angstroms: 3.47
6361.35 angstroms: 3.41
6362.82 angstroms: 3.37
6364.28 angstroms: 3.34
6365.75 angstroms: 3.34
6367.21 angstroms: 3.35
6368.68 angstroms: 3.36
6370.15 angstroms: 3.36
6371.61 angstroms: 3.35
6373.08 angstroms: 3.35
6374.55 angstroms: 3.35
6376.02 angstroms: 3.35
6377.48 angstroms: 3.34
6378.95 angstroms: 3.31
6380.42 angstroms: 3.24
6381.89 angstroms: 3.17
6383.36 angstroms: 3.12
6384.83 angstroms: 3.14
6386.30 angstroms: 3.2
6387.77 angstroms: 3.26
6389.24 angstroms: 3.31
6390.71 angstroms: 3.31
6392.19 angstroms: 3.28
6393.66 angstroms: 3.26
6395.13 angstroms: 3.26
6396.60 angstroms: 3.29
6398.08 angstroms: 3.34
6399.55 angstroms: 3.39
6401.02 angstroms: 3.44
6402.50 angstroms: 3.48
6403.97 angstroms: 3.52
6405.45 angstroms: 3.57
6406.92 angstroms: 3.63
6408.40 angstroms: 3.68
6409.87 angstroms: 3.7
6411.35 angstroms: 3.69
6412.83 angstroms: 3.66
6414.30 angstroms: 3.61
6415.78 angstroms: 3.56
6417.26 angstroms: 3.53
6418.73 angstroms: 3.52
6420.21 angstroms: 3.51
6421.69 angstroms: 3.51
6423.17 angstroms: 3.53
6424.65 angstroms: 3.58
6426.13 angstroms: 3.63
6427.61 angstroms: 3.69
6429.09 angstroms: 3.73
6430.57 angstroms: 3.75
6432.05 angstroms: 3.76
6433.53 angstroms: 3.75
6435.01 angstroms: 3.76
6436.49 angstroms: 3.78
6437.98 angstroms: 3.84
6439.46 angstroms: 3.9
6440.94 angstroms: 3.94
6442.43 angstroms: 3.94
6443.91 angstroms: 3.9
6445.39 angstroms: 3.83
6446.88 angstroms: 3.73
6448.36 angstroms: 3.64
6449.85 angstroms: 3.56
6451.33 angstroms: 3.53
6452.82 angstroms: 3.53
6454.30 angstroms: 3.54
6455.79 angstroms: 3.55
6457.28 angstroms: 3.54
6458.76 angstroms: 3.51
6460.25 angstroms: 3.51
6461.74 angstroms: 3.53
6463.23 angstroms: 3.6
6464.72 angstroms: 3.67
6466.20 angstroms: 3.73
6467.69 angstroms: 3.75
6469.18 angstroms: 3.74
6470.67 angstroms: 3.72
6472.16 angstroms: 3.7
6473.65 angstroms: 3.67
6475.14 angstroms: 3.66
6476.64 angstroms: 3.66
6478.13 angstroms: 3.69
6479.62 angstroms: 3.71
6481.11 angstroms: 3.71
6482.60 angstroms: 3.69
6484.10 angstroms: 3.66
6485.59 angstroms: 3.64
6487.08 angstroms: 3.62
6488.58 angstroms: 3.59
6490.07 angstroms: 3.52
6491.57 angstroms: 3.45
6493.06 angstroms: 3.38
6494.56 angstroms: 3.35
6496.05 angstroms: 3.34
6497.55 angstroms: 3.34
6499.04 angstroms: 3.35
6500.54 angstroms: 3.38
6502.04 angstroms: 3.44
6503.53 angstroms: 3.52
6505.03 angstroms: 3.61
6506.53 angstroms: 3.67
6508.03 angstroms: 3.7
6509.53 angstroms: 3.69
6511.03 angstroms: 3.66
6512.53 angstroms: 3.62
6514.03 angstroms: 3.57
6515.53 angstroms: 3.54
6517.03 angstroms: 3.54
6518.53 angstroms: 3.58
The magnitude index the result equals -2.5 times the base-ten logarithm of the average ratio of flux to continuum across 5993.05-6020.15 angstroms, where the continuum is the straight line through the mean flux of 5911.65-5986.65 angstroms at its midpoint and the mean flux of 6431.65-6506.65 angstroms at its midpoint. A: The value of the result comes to -0.09 mag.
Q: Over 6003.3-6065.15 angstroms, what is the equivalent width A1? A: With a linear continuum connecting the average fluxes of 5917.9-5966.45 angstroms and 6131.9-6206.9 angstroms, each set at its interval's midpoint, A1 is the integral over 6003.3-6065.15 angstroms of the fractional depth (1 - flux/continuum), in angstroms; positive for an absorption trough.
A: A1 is -4.8 angstroms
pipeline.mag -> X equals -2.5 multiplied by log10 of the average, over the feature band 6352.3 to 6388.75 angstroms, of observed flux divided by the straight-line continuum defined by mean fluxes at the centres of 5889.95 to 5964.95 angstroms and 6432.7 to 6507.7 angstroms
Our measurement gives 0.07 mag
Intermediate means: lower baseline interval 3.4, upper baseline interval 3.63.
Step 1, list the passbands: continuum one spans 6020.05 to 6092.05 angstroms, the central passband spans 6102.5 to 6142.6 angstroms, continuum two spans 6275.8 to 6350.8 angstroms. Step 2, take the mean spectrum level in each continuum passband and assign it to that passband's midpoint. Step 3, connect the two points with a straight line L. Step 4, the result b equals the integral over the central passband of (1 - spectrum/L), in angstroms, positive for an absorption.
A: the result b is 0.65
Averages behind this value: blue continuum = 3.75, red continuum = 3.46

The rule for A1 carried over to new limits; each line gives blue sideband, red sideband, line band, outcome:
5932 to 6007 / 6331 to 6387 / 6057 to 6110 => -3.9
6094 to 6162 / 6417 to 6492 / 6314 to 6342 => 1.5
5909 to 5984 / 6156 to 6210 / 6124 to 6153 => -1.1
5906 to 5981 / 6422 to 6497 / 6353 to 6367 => 0.5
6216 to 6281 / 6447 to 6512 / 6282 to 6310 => -0.6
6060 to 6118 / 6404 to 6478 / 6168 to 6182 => 1.7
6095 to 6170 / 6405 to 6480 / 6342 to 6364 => 1.4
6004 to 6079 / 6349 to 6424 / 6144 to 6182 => 1.0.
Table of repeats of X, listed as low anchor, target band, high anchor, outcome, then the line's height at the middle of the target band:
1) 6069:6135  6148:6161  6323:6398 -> -0.04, 3.64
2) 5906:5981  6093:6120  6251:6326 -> -0.06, 3.48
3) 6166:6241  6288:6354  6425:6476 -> 0.02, 3.55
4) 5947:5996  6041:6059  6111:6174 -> -0.04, 3.57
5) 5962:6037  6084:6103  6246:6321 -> -0.04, 3.63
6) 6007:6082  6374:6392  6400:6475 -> 0.13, 3.67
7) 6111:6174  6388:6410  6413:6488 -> 0.07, 3.66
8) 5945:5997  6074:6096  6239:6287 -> -0.07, 3.48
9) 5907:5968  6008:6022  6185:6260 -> -0.10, 3.43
